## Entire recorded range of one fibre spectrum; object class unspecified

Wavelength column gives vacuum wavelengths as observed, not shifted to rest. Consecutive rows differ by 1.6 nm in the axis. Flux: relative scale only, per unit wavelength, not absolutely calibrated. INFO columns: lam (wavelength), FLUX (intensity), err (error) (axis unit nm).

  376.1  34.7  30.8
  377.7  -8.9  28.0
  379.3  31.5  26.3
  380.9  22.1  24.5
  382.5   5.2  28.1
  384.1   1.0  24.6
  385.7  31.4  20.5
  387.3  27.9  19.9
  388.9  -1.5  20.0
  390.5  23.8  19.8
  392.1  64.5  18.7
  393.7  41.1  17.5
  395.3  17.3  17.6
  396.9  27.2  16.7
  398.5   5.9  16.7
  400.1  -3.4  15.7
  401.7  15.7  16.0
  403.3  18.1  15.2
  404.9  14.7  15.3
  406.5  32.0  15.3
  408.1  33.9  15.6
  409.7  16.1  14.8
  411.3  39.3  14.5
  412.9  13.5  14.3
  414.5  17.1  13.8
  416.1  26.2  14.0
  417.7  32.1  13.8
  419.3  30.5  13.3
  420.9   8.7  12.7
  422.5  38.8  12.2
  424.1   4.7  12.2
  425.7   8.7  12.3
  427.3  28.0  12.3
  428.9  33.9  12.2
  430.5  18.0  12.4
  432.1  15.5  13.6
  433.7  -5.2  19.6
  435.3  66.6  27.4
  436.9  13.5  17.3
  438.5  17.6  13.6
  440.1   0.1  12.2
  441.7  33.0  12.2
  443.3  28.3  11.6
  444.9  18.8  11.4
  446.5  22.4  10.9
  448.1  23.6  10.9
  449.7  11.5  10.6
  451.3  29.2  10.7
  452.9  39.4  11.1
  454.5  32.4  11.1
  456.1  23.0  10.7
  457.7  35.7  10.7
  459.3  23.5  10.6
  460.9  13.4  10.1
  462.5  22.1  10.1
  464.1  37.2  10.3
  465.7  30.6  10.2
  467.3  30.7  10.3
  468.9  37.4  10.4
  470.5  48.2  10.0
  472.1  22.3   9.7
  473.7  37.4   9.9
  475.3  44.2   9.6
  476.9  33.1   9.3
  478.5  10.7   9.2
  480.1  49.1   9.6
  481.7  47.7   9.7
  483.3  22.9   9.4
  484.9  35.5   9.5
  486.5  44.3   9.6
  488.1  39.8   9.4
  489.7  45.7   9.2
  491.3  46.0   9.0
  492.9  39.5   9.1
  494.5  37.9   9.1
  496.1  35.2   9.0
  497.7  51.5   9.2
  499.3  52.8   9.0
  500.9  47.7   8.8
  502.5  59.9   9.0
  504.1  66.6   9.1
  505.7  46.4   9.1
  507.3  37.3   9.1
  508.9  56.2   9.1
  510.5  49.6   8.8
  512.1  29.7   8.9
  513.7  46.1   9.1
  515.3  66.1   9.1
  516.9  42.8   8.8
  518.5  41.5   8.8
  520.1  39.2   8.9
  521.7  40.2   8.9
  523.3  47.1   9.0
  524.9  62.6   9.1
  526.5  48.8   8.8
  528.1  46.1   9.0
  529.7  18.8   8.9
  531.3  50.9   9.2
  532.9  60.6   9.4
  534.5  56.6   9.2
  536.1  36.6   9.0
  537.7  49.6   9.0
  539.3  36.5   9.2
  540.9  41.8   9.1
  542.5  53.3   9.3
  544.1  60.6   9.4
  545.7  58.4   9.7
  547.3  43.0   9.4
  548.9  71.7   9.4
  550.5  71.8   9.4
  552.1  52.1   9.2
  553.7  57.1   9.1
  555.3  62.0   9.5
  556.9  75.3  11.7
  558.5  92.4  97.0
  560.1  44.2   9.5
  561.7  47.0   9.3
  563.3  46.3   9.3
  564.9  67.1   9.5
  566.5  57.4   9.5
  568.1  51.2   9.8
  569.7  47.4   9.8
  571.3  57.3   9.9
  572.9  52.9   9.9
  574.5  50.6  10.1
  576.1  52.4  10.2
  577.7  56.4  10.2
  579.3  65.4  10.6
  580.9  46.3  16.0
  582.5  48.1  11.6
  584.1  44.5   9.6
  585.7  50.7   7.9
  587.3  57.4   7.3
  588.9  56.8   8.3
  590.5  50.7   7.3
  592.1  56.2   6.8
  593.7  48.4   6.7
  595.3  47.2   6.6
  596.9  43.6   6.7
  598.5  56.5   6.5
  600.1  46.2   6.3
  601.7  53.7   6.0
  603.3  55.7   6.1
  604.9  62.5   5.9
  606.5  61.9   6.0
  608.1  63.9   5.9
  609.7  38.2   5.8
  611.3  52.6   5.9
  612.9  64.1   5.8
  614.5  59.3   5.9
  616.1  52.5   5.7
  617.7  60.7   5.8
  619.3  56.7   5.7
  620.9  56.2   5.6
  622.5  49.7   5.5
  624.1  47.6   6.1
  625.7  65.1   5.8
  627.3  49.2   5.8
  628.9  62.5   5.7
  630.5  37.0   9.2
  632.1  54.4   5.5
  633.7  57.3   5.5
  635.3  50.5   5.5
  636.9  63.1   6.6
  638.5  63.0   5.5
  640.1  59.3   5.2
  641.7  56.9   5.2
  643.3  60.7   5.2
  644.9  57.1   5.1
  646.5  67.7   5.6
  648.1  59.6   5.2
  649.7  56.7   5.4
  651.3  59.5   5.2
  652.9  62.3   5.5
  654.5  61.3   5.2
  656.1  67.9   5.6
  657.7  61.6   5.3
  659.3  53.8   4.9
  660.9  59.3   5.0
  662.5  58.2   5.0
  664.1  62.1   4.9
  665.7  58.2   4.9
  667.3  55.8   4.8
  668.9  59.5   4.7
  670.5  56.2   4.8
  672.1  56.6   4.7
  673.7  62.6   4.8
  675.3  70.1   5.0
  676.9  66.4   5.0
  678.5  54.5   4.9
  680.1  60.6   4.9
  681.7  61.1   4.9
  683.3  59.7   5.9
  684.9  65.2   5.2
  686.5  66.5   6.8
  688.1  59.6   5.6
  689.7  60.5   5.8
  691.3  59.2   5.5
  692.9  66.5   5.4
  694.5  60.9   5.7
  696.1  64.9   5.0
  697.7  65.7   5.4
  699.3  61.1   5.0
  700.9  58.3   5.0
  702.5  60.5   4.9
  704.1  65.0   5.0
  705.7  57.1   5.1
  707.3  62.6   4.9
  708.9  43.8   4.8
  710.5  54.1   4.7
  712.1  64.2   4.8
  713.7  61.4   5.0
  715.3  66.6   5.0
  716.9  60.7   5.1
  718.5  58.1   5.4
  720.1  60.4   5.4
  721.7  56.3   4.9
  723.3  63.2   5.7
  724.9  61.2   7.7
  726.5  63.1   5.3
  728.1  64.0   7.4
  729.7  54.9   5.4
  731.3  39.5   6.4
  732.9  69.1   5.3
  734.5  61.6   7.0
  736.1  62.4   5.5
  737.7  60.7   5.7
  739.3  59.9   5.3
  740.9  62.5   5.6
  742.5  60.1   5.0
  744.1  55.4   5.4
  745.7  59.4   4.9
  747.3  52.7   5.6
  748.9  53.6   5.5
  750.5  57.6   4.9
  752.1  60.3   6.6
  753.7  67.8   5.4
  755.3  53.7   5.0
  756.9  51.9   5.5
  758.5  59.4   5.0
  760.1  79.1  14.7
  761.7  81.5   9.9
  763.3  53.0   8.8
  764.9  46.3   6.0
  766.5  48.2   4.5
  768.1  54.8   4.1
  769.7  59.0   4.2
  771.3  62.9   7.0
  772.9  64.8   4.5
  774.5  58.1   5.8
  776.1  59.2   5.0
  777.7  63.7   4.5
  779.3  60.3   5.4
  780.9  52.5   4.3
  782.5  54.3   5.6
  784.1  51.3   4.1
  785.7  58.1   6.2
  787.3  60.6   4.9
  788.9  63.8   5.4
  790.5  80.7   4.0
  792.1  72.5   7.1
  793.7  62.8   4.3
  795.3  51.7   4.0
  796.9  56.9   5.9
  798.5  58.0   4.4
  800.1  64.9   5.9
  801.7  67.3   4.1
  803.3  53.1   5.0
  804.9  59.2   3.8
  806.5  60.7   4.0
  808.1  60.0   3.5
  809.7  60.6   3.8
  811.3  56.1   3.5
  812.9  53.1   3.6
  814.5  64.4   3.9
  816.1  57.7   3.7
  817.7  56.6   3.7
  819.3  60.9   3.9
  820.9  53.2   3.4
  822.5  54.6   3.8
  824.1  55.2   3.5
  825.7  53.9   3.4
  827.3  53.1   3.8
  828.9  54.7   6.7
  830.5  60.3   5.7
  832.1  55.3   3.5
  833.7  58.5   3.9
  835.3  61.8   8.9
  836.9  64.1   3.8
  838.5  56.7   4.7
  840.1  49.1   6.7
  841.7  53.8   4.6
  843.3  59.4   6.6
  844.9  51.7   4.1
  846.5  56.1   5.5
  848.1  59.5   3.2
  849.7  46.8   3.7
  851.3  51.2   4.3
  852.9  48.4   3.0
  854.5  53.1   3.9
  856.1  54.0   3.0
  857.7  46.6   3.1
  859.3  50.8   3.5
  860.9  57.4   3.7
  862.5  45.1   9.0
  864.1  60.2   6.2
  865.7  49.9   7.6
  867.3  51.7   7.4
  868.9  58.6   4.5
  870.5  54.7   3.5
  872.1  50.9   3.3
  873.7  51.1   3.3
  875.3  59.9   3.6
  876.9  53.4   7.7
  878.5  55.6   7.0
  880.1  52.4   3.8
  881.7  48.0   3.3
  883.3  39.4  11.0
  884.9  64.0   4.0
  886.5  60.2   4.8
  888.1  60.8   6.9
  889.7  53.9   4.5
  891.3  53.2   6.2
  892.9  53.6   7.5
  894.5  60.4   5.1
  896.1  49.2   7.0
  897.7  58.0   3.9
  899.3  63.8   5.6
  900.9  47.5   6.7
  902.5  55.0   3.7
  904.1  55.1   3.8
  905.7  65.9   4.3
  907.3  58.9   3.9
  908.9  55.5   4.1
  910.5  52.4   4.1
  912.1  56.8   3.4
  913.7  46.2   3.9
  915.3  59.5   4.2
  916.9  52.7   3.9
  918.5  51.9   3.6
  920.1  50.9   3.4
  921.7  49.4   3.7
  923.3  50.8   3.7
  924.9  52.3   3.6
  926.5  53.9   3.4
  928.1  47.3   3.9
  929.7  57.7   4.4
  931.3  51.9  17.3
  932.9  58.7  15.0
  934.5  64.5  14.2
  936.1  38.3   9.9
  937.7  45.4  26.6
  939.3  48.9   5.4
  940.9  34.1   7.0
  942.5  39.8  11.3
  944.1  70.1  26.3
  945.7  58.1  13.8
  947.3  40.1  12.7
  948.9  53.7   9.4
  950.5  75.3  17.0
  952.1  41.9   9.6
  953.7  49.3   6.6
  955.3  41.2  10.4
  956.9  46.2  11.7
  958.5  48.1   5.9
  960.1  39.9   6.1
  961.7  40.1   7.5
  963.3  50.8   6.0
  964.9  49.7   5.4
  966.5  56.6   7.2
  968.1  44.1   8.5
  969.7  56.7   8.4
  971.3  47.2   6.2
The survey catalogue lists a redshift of 0.204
